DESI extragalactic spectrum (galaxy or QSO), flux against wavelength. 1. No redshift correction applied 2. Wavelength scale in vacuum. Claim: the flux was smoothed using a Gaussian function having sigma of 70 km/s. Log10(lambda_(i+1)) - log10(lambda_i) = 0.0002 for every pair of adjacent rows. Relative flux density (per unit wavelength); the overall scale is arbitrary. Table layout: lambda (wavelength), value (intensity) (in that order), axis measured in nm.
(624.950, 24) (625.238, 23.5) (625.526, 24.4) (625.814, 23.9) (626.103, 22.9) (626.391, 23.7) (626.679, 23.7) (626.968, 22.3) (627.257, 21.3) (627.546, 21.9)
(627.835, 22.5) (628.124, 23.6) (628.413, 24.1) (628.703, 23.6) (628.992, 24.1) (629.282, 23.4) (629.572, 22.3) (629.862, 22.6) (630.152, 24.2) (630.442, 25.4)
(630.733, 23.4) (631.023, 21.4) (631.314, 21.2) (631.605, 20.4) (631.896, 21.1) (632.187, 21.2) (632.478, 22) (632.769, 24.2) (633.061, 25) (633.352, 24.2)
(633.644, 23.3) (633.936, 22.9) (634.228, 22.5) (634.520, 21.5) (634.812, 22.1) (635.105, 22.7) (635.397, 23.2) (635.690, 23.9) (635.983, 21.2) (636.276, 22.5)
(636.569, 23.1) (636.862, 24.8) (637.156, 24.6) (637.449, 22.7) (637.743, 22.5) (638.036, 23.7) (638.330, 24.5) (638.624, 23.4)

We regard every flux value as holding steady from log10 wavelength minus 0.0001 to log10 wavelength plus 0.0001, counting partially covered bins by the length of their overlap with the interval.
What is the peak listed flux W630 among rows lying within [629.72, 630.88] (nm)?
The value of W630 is 25.4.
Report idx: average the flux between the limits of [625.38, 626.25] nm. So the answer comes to 23.7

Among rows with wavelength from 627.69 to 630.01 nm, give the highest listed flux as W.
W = 24.1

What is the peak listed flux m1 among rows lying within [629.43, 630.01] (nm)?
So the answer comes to 22.6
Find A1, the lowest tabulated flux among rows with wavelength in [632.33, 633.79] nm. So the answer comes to 22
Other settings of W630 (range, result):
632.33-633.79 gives 25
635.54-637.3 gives 24.8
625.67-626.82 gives 23.9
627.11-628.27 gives 23.6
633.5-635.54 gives 23.3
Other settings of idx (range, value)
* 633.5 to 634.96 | 22.5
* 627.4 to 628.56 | 23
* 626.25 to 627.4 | 22.7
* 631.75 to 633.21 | 22.7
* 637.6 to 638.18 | 23.1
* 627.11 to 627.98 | 21.9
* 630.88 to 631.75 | 21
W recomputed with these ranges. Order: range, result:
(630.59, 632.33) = 23.4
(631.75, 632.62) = 22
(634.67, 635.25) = 22.7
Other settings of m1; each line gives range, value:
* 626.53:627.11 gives 23.7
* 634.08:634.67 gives 22.5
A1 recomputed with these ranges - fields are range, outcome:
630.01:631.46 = 21.2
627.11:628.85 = 21.3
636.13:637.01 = 22.5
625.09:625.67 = 23.5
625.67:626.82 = 22.9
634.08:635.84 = 21.5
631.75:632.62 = 21.1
